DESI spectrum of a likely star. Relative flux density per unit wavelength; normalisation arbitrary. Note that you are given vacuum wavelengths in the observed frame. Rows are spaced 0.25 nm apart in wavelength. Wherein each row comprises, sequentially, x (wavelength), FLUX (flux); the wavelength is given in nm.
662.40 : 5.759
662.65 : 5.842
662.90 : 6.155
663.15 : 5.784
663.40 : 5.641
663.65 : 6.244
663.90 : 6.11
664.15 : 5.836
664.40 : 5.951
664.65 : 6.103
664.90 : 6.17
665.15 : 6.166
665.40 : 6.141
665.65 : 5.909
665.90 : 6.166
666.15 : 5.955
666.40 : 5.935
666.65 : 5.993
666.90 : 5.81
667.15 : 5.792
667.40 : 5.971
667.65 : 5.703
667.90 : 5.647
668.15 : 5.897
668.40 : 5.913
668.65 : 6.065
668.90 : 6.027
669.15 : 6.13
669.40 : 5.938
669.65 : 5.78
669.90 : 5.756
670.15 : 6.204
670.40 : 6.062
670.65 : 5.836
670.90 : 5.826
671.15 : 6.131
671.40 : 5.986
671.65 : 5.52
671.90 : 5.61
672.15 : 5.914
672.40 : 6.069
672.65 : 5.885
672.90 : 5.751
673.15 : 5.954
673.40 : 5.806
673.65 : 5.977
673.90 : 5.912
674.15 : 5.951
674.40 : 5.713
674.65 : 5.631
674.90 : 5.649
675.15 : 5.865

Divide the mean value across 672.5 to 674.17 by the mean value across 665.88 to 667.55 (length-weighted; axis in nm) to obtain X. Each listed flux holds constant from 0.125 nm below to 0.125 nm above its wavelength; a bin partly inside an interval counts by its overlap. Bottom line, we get 1.0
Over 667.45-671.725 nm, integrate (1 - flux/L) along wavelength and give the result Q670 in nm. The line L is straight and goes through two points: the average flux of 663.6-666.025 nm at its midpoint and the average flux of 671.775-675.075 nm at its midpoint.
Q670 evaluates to 0.02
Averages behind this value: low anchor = 6.07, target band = 5.91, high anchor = 5.83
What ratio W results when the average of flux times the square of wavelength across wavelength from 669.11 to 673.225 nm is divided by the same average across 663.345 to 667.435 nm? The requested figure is 1.0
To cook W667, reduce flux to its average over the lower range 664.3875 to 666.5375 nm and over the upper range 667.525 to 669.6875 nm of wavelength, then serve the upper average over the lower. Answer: 1.0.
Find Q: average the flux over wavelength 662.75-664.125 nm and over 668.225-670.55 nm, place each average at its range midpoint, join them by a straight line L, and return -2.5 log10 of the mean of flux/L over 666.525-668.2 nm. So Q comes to 0.03 mag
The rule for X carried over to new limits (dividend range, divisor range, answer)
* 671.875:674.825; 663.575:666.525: 0.97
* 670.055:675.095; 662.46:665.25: 0.98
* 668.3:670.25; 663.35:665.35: 0.99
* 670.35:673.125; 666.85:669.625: 1.00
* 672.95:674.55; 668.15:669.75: 0.98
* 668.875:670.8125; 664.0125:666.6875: 0.99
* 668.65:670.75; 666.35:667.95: 1.02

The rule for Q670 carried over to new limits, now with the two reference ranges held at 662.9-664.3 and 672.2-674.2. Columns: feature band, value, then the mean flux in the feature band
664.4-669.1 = -0.03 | 5.97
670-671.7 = -0.01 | 5.95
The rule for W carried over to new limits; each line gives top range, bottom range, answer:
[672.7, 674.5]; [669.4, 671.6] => 1.00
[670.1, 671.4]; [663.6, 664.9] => 1.01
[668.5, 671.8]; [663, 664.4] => 1.02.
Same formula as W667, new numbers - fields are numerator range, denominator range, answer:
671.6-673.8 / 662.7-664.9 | 0.98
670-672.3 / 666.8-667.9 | 1.02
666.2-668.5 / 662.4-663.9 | 0.99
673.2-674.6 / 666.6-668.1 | 1.01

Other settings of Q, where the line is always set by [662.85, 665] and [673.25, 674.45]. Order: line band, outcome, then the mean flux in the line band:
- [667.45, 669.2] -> 0.01 mag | 5.9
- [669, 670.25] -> -0.01 mag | 5.96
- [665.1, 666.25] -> -0.02 mag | 6.06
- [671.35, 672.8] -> 0.02 mag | 5.82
